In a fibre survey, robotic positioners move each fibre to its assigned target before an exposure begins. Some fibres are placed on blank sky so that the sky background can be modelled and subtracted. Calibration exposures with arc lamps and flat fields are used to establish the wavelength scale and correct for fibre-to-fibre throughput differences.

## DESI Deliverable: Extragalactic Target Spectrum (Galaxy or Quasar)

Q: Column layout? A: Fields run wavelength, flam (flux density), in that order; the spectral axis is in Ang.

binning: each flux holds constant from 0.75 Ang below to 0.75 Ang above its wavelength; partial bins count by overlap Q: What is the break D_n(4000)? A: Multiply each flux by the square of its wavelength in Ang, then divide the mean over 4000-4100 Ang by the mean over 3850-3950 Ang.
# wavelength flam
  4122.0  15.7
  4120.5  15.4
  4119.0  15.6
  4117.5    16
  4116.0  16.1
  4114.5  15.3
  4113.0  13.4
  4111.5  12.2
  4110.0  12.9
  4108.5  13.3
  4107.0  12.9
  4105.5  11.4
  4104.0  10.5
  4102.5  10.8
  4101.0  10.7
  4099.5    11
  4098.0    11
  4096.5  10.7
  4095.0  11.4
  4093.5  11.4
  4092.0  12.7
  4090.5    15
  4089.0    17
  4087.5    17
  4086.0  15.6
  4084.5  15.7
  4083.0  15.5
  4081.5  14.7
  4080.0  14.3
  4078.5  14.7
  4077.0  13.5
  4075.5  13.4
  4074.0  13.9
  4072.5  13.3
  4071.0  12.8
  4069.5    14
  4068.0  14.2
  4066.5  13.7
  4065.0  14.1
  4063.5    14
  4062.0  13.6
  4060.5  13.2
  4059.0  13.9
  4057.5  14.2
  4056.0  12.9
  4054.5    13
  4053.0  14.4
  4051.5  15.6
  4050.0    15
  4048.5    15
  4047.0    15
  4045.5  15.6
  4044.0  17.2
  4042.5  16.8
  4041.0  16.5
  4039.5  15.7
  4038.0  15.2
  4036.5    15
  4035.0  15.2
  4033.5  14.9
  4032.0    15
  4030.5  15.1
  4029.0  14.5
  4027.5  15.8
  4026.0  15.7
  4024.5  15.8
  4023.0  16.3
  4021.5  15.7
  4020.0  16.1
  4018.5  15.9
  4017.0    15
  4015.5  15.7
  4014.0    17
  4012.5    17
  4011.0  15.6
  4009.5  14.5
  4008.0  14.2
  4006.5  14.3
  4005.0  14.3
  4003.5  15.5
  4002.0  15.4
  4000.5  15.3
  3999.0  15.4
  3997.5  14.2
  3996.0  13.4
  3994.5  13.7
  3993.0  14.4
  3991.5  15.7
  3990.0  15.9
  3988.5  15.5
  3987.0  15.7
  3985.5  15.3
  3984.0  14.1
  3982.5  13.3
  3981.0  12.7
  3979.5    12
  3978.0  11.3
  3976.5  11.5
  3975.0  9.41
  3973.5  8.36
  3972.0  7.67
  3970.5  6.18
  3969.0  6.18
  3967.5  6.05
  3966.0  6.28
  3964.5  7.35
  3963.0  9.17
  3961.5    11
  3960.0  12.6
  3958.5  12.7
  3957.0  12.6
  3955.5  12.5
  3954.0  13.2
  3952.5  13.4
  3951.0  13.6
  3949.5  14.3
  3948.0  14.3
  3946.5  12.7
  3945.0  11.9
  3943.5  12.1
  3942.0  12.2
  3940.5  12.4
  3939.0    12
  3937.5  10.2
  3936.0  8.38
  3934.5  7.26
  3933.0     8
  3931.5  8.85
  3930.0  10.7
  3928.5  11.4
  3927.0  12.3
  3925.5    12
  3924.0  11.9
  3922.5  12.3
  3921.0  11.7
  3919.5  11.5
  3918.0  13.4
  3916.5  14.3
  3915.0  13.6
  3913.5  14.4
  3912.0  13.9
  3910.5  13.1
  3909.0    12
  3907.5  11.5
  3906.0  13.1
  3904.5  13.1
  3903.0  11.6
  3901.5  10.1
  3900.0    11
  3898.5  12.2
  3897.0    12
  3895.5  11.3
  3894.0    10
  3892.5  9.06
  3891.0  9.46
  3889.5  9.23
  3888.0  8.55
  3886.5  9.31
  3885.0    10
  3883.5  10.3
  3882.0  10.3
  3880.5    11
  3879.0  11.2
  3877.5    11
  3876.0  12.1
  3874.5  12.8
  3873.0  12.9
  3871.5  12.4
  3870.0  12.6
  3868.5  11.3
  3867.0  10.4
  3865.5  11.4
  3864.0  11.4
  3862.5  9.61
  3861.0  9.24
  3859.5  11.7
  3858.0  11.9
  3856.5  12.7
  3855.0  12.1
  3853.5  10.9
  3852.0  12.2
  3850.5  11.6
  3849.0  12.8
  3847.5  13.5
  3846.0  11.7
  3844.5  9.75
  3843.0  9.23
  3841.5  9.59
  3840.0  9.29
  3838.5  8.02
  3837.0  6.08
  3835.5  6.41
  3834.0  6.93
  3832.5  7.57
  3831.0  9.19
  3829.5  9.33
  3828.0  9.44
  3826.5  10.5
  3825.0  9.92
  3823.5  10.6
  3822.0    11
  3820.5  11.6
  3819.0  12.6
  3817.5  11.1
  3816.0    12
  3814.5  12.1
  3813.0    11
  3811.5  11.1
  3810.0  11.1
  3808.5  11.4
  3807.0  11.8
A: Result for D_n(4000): 1.4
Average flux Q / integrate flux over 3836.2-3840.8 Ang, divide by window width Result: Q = 7.8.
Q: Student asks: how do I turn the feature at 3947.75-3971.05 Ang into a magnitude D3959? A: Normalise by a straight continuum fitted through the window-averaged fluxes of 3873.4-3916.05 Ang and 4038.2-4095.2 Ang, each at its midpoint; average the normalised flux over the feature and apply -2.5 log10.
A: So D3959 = 0.17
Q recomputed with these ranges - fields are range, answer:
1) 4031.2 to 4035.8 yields 15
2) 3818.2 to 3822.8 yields 11.7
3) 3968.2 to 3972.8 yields 6.69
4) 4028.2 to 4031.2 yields 14.8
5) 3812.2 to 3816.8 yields 11.7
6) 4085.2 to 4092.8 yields 15.4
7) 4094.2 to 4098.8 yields 11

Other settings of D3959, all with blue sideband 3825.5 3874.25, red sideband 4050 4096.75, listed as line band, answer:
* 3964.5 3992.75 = 0.120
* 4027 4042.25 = -0.145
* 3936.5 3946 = 0.017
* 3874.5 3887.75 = 0.025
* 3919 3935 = 0.089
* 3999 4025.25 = -0.187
